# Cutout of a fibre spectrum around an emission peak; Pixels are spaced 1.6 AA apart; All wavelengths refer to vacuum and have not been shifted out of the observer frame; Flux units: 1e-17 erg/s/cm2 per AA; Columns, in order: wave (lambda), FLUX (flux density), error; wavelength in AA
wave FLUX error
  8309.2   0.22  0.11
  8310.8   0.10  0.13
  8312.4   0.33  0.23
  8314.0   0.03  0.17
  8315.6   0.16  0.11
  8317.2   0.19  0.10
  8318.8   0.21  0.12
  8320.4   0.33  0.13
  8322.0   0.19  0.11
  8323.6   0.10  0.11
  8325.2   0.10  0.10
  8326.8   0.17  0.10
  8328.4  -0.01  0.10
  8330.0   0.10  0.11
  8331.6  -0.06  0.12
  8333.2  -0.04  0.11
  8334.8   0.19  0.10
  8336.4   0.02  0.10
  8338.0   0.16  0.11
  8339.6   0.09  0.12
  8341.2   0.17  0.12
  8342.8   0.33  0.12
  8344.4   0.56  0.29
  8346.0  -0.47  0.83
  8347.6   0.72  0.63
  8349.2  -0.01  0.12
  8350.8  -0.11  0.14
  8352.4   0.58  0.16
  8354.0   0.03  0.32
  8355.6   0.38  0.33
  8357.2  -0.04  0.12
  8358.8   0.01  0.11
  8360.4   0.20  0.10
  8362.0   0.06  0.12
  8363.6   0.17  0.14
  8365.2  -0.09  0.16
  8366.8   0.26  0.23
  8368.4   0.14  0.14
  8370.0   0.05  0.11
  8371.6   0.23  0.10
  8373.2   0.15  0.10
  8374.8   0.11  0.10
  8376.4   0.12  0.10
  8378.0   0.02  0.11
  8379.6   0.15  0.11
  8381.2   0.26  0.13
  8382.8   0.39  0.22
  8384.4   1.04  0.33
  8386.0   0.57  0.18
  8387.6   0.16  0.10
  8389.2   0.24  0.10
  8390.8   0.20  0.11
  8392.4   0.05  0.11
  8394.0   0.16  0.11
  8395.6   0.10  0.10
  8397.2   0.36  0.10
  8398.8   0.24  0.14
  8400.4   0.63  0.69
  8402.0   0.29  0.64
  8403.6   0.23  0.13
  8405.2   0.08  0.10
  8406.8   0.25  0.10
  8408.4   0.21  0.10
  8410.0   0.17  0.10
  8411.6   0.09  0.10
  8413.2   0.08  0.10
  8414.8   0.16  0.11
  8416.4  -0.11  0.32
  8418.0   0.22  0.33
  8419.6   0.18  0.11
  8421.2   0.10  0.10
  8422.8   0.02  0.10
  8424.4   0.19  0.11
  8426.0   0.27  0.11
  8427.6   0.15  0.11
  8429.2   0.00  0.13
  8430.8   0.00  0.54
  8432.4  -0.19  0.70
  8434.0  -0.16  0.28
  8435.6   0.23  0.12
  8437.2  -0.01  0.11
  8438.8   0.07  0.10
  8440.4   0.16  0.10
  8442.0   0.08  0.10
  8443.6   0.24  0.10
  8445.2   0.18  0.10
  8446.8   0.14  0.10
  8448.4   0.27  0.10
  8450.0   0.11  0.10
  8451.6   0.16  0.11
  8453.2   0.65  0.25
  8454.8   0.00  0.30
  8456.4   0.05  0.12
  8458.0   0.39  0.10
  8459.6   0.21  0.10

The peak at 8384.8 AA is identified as H-gamma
